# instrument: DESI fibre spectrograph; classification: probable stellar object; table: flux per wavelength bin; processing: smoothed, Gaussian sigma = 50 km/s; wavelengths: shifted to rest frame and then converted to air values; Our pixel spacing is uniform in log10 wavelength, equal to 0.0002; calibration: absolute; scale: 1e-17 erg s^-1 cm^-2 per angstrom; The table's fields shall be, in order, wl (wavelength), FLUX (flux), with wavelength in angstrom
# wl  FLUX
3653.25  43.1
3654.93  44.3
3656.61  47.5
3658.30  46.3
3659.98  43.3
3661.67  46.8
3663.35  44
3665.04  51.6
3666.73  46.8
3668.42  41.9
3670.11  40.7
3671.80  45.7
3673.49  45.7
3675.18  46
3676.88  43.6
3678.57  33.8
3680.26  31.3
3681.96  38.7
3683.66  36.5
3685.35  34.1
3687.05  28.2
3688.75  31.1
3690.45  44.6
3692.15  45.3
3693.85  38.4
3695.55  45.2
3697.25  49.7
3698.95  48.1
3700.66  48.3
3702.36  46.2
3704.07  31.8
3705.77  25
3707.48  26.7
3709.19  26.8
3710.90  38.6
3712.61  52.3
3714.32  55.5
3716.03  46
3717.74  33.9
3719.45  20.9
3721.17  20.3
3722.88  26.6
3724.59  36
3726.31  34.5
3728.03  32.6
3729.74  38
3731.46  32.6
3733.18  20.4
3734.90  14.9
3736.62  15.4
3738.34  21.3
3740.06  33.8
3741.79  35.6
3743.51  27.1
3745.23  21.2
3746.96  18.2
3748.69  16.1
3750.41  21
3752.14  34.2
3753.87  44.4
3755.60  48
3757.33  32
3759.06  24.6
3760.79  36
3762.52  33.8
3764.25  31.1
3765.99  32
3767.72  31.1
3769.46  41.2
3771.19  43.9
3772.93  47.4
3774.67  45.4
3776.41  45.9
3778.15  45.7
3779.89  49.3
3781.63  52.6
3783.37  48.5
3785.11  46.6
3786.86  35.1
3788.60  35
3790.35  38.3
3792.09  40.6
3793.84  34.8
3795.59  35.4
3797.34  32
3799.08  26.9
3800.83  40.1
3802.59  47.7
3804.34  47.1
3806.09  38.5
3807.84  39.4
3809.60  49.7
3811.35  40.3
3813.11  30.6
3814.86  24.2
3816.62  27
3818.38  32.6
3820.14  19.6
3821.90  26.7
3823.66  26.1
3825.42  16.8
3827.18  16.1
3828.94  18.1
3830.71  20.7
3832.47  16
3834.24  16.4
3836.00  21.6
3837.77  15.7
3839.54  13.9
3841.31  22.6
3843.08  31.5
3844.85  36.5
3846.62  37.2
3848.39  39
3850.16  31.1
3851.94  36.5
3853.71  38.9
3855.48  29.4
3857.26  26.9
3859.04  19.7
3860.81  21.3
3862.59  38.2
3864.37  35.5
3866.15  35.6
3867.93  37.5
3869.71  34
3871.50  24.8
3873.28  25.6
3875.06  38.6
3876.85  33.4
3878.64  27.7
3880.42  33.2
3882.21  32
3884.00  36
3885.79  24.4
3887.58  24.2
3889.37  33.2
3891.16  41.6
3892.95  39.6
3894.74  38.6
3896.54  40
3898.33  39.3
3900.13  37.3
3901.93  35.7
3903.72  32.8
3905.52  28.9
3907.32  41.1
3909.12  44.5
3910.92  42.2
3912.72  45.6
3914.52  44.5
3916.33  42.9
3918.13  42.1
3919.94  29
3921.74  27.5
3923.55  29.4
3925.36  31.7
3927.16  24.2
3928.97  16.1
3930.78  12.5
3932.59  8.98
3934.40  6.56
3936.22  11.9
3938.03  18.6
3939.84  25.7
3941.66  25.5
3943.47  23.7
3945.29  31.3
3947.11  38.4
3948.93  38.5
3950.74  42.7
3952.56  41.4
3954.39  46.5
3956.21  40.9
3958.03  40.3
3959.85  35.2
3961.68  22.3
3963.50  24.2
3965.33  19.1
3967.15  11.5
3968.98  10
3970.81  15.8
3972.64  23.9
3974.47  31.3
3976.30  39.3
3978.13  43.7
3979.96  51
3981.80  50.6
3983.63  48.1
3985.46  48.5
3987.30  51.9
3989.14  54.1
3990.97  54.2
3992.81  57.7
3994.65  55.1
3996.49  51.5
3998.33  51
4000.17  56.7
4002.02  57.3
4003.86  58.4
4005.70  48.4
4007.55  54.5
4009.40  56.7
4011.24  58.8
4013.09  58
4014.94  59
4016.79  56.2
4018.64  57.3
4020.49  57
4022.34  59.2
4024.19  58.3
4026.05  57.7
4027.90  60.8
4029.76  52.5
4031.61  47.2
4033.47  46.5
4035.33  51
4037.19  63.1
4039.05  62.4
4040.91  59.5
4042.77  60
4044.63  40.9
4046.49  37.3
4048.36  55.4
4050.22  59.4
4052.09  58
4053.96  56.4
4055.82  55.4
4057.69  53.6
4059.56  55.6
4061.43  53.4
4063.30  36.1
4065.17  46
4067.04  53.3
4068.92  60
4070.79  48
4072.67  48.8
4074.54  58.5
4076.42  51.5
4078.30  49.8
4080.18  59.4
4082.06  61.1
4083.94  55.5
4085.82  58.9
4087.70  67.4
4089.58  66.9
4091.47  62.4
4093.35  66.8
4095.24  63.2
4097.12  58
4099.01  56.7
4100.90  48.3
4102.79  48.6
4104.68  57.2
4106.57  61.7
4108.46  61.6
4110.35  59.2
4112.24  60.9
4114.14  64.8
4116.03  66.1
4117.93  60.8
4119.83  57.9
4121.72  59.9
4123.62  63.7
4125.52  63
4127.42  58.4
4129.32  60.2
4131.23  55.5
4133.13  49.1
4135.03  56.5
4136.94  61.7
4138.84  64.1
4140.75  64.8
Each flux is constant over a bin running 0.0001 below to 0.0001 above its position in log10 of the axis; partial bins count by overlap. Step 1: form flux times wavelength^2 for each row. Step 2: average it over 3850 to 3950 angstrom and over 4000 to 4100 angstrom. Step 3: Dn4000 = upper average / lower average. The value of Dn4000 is 1.9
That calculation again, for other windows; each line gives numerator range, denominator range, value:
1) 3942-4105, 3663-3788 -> 1.58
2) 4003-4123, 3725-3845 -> 2.03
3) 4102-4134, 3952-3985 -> 1.93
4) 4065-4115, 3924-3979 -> 2.31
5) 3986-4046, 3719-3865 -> 1.95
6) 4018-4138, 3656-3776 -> 1.89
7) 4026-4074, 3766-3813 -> 1.47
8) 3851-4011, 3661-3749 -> 1.13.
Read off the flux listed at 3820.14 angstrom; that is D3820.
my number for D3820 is 19.6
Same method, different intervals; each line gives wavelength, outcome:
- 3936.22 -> 11.9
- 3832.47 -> 16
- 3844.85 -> 36.5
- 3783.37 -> 48.5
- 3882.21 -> 32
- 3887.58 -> 24.2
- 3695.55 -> 45.2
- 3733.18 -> 20.4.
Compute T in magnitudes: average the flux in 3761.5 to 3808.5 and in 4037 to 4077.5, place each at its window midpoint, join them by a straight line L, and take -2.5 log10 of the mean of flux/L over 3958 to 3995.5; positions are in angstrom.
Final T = 0.30 mag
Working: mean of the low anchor 40.2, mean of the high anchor 53.1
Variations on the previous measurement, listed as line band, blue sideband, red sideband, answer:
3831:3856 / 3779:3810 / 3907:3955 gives 0.326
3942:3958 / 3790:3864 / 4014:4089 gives 0.161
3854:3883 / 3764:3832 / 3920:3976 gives 0.006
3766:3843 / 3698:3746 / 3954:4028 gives 0.090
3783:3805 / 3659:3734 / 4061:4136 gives 0.114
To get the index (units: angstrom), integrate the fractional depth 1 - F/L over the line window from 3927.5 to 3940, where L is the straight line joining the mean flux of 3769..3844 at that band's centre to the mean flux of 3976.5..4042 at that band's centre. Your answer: 8.73 angstrom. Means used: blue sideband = 33.5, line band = 14.1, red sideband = 54.5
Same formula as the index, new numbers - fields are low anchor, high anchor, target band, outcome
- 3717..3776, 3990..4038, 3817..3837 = 9.0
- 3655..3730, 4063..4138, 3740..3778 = 7.6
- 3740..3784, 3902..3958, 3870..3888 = 1.4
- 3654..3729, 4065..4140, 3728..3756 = 9.6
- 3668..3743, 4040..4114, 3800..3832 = 8.2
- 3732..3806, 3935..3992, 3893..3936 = 2.9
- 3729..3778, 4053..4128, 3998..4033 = -2.9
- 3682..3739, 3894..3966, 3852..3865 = 1.0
